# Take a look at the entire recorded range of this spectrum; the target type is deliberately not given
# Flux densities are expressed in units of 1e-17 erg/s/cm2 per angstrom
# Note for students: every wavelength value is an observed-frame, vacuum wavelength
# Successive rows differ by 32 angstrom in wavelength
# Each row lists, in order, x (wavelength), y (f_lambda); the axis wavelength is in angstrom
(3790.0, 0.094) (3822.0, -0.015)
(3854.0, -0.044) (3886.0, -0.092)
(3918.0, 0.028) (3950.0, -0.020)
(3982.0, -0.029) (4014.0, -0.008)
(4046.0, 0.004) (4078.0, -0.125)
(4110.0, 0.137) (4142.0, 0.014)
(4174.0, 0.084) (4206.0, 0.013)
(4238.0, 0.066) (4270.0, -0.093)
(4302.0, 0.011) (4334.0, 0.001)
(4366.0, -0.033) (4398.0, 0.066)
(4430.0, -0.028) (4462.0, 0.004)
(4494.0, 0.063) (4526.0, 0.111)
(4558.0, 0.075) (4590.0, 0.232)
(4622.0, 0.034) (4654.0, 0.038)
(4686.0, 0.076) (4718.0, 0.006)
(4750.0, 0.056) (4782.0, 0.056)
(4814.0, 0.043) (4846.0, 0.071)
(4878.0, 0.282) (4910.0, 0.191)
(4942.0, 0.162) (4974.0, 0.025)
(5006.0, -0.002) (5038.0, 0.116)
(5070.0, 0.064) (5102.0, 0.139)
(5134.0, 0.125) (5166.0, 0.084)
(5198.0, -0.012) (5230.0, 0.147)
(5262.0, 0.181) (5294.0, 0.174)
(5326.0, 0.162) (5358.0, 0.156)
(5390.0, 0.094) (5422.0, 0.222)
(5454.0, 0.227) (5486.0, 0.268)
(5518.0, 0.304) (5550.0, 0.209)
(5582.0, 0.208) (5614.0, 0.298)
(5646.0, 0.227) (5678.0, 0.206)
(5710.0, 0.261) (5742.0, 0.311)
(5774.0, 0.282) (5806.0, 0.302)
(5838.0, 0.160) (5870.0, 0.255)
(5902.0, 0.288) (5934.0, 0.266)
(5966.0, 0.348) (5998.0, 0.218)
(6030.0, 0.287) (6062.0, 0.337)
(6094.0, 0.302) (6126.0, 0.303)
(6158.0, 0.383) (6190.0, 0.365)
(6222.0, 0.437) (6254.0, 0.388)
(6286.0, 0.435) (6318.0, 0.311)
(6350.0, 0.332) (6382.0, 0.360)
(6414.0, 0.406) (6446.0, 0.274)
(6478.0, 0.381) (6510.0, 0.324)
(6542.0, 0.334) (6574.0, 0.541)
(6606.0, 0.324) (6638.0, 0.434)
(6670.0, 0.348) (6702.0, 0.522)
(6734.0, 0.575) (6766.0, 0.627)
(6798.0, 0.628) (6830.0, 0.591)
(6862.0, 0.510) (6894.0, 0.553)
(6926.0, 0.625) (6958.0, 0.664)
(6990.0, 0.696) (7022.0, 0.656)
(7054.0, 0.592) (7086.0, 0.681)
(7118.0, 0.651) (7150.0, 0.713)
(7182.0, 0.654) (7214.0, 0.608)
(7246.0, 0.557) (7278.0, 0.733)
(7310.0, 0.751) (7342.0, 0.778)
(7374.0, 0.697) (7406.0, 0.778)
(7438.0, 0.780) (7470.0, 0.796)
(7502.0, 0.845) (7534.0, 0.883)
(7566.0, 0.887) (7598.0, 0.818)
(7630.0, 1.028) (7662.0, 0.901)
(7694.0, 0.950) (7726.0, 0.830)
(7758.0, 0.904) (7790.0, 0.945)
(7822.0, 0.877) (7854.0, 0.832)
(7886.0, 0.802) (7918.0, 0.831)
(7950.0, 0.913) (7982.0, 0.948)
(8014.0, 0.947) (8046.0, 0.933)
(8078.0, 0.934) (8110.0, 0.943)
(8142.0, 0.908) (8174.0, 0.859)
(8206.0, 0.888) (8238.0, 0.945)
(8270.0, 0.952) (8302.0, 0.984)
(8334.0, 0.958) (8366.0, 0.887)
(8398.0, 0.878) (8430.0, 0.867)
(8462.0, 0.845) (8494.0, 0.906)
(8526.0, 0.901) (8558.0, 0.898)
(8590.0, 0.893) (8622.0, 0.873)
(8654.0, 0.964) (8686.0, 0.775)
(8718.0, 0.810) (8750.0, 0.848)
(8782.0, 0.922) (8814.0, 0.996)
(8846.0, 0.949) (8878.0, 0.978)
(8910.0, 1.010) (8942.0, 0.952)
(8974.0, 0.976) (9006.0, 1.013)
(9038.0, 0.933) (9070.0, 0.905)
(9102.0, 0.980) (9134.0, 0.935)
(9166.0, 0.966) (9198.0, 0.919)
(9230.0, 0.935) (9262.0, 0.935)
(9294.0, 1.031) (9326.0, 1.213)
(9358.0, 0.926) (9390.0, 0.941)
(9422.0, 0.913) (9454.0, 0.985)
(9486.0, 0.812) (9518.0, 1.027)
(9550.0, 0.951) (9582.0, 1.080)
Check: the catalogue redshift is 0.681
